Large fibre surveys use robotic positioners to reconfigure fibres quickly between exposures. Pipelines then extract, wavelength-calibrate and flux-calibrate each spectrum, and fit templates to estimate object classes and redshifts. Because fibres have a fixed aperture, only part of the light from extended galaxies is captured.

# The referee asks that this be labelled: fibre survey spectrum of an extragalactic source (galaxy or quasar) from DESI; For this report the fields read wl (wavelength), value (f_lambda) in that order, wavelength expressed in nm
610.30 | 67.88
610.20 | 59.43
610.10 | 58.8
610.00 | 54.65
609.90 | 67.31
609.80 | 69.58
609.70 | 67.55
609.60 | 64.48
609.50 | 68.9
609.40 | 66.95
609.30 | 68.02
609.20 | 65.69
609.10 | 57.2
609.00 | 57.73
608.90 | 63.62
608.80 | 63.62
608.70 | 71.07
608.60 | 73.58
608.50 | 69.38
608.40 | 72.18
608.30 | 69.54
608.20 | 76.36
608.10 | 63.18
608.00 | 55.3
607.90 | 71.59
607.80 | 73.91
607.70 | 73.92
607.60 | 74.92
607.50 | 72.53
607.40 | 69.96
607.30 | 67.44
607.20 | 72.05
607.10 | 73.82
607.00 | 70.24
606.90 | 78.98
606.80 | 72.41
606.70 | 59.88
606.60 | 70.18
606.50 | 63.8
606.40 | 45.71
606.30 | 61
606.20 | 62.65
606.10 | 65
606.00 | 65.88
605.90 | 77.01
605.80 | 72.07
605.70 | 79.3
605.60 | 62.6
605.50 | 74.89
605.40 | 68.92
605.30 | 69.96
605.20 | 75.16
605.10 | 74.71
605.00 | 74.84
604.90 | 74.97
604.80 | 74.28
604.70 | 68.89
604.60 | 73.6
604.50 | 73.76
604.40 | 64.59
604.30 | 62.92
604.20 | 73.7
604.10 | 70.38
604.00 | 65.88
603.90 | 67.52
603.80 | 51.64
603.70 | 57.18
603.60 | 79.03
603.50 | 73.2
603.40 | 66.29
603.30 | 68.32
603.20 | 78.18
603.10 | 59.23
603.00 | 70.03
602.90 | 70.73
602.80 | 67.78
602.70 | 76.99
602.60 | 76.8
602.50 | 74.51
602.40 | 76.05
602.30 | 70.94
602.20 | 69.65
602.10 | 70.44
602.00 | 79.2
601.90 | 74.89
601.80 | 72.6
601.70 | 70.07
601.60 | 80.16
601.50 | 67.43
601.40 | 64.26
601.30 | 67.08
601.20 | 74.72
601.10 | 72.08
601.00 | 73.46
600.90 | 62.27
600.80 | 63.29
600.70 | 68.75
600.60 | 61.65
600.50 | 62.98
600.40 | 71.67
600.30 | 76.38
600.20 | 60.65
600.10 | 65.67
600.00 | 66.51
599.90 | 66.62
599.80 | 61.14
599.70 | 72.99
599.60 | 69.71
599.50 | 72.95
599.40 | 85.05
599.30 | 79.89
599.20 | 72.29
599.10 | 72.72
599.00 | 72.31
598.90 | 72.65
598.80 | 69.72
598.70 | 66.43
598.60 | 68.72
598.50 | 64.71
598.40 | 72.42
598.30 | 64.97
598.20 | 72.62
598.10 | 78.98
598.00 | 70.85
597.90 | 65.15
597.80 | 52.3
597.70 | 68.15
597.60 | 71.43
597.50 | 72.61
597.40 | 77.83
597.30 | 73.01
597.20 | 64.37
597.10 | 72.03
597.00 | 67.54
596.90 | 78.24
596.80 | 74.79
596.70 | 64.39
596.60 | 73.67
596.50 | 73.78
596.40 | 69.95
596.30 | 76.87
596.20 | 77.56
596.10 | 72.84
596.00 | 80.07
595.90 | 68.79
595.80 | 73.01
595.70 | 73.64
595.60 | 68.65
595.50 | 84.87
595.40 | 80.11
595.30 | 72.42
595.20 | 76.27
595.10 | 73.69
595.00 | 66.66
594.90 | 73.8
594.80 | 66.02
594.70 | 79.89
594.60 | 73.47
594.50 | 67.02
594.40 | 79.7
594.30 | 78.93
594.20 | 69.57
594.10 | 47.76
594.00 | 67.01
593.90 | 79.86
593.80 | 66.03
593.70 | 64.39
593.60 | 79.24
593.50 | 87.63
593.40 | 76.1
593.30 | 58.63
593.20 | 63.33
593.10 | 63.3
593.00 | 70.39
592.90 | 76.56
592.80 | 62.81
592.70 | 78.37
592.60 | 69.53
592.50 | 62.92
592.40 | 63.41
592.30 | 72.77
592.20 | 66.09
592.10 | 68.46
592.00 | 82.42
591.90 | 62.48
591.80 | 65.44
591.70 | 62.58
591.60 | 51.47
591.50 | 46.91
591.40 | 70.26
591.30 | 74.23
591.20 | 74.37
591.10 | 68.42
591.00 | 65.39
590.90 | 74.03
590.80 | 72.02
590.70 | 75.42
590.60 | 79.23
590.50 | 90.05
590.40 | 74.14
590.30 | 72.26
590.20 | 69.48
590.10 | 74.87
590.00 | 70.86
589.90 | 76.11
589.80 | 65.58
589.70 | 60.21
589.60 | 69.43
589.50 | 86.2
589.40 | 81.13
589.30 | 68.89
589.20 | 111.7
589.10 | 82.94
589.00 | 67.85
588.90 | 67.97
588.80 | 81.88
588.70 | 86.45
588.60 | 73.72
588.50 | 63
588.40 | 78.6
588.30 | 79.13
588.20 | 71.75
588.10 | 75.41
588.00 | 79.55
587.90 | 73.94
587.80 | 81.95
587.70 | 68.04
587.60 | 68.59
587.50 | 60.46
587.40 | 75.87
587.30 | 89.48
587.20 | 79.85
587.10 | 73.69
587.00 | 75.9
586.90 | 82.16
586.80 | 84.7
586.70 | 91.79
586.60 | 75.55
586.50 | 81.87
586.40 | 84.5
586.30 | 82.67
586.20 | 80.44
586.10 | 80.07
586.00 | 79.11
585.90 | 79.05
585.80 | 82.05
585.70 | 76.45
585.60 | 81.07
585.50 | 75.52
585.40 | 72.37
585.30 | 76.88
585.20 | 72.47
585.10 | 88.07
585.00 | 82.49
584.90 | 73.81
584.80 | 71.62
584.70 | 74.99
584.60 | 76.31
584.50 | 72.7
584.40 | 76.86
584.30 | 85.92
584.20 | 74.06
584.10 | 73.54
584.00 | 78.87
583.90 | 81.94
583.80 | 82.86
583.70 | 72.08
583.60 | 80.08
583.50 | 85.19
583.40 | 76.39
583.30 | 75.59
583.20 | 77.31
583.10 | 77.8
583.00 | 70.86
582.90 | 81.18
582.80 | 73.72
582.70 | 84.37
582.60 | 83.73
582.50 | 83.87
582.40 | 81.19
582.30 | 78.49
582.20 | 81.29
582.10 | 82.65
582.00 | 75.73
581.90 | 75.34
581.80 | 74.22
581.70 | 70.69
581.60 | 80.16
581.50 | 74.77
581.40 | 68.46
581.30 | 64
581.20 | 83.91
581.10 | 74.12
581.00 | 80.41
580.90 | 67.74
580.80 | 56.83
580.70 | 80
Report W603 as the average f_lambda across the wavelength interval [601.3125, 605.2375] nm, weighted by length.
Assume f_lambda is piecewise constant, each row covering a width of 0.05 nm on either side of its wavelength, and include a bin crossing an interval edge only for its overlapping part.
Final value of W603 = 70.7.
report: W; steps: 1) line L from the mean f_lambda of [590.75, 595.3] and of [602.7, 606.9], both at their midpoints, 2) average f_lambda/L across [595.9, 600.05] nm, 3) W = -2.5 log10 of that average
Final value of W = -0.03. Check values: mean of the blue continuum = 69.4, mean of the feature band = 71.2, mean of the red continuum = 68.7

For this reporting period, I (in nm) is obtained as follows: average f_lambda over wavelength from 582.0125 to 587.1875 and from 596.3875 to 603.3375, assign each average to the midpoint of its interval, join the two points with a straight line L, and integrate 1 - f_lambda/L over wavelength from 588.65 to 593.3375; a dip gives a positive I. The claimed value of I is 0.24 nm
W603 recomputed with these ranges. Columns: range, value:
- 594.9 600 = 71.8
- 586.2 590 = 77.2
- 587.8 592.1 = 73.3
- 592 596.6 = 71.7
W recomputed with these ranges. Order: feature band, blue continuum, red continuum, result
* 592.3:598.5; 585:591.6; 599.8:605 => 0.02 mag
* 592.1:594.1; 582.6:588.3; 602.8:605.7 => 0.08 mag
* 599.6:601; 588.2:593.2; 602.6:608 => 0.06 mag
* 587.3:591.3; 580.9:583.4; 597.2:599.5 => -0.01 mag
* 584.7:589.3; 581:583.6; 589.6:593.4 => -0.07 mag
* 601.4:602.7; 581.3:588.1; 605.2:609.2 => -0.04 mag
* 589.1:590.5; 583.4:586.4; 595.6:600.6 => -0.01 mag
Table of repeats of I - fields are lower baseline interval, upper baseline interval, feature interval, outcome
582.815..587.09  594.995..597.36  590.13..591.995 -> 0.15 nm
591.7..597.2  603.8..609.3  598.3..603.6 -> -0.04 nm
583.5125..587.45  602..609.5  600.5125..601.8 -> 0.05 nm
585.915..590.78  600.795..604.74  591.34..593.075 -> 0.20 nm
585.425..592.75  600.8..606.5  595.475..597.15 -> -0.03 nm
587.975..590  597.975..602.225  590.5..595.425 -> 0.27 nm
